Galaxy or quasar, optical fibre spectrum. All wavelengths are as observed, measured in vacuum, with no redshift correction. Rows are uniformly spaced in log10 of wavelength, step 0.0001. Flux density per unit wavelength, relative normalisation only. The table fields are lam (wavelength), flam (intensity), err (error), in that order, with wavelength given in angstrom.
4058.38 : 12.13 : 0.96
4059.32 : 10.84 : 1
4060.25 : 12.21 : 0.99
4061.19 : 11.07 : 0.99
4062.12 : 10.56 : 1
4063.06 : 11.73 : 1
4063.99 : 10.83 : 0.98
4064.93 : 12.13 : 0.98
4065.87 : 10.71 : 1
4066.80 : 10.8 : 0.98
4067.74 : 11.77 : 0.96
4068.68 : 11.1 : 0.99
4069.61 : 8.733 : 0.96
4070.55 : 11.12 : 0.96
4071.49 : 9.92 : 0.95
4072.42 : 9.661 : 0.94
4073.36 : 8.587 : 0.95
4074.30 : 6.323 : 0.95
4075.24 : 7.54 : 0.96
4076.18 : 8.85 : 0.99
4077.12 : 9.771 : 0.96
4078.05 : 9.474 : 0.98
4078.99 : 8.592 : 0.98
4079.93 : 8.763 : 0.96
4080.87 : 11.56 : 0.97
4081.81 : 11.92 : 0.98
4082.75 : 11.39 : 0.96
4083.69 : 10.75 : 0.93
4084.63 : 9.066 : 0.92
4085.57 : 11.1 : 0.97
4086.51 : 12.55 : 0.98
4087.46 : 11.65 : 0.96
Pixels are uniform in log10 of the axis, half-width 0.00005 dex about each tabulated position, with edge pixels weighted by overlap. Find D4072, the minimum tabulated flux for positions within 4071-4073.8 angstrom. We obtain 8.587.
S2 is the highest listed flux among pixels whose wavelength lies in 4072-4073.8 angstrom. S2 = 9.661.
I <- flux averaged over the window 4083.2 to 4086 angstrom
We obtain 10.3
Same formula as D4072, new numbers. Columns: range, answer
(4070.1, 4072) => 9.92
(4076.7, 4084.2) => 8.592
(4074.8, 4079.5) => 7.54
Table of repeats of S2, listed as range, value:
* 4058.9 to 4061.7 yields 12.21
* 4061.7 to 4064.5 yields 11.73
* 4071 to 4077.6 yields 9.92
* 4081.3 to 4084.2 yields 11.92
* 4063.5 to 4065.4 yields 12.13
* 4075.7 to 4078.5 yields 9.771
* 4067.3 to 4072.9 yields 11.77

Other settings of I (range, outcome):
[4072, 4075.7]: 7.99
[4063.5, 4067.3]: 11.1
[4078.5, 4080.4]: 8.68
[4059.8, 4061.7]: 11.6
